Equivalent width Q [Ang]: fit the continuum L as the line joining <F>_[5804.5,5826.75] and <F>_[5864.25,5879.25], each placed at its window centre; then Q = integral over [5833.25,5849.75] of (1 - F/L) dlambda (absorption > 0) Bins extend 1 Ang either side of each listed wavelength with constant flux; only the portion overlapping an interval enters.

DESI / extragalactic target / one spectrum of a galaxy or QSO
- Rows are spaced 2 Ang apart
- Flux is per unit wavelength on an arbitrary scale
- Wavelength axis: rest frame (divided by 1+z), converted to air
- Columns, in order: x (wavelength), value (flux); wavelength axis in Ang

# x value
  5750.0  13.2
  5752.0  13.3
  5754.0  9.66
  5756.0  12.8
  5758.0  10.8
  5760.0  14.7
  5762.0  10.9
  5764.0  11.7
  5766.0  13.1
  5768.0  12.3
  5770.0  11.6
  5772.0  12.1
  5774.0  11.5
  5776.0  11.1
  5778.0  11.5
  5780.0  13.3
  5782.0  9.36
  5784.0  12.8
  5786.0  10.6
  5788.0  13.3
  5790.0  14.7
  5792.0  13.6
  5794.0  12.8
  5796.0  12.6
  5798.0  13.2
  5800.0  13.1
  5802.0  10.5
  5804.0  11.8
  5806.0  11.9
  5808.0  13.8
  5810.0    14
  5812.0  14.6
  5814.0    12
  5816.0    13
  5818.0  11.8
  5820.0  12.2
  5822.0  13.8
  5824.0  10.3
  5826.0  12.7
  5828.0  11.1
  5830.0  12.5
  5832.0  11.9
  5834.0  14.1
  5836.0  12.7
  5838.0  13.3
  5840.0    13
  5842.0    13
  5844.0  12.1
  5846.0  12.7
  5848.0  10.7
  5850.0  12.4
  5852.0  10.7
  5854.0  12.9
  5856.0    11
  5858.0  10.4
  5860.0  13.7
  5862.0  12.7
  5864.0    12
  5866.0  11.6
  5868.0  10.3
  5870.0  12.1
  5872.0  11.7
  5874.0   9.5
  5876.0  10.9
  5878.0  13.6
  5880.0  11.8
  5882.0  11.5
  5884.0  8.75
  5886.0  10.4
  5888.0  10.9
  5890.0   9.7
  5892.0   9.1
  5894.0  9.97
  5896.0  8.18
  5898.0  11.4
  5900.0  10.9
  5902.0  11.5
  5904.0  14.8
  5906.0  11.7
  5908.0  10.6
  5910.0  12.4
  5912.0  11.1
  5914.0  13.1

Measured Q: -0.7 Ang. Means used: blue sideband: 12.7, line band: 12.7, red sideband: 11.4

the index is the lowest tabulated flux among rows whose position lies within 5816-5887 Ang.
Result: 8.75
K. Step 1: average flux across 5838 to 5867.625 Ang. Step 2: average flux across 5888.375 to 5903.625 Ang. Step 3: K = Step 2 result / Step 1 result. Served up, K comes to 0.86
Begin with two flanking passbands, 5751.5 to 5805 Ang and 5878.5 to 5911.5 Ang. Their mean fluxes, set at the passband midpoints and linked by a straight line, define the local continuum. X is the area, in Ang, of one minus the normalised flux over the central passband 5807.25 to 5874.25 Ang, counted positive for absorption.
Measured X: -4.5 Ang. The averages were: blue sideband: 12.2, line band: 12.3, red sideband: 10.9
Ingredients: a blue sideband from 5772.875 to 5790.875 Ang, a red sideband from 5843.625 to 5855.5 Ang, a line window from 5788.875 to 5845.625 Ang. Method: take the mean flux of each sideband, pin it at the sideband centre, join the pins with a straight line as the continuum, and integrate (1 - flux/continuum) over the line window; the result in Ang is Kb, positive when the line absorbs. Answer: -3.75 Ang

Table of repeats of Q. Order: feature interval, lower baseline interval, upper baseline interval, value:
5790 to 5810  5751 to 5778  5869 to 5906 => -1.9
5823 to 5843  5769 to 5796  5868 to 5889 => -1.5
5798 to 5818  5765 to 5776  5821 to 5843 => -0.6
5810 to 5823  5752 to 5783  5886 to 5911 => -1.7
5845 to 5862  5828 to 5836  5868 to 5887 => 0.0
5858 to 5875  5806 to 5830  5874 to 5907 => -0.2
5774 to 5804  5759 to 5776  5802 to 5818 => 0.5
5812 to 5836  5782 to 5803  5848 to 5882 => -0.5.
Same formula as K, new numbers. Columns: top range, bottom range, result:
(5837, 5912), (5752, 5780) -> 0.96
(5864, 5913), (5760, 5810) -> 0.90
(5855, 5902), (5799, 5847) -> 0.87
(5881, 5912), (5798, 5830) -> 0.87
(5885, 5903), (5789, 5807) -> 0.81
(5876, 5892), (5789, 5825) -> 0.85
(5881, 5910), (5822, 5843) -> 0.86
